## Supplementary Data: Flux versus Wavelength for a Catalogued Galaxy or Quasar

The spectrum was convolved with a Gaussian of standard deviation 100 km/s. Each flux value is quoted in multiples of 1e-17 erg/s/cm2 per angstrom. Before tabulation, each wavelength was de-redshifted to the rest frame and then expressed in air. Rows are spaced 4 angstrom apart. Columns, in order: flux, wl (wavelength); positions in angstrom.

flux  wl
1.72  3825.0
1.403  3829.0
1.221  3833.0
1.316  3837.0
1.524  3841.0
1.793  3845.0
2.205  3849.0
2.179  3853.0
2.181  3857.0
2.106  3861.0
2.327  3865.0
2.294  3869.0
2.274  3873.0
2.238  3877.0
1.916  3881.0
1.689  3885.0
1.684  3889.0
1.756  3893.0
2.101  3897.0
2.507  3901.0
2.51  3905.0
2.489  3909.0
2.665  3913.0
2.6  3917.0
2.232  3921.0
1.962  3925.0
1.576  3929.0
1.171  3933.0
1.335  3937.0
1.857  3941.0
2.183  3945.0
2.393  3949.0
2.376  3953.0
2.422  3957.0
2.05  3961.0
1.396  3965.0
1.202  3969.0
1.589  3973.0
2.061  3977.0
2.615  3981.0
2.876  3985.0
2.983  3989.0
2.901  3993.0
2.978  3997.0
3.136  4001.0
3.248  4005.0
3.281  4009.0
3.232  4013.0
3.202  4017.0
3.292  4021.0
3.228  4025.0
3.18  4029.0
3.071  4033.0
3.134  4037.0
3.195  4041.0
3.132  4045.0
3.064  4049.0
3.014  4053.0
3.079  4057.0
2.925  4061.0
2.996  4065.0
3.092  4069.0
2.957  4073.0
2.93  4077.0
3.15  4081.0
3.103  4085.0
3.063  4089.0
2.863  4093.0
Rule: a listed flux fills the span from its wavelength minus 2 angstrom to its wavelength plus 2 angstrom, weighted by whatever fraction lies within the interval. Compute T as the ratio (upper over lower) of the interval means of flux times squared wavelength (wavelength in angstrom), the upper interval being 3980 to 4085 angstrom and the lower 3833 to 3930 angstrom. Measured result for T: 1.60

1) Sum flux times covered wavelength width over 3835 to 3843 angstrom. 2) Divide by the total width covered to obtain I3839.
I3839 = 1.42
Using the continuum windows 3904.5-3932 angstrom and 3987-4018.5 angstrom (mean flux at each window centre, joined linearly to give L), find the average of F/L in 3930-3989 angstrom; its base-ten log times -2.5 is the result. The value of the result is 0.32 mag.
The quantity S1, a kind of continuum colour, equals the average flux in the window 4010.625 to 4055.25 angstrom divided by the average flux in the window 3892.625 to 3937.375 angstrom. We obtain 1.5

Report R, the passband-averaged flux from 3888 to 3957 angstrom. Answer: 2.1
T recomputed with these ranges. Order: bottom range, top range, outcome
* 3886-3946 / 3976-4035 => 1.56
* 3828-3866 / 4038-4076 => 1.86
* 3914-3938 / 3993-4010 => 1.74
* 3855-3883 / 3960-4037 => 1.33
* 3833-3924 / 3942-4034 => 1.33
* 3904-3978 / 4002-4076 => 1.65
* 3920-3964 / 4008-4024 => 1.74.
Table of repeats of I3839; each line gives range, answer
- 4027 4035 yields 3.13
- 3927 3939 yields 1.36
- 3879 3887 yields 1.8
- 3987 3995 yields 2.94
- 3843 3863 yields 2.09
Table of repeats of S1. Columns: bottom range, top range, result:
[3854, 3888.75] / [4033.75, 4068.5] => 1.46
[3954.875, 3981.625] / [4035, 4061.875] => 1.65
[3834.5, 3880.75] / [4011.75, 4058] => 1.56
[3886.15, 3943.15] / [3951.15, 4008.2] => 1.20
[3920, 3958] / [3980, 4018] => 1.58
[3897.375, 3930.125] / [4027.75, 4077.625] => 1.32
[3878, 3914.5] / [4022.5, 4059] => 1.46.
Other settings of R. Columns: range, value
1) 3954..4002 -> 2.33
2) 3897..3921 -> 2.49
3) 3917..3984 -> 1.94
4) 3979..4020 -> 3.05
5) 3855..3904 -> 2.1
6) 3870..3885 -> 2.09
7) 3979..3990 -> 2.81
